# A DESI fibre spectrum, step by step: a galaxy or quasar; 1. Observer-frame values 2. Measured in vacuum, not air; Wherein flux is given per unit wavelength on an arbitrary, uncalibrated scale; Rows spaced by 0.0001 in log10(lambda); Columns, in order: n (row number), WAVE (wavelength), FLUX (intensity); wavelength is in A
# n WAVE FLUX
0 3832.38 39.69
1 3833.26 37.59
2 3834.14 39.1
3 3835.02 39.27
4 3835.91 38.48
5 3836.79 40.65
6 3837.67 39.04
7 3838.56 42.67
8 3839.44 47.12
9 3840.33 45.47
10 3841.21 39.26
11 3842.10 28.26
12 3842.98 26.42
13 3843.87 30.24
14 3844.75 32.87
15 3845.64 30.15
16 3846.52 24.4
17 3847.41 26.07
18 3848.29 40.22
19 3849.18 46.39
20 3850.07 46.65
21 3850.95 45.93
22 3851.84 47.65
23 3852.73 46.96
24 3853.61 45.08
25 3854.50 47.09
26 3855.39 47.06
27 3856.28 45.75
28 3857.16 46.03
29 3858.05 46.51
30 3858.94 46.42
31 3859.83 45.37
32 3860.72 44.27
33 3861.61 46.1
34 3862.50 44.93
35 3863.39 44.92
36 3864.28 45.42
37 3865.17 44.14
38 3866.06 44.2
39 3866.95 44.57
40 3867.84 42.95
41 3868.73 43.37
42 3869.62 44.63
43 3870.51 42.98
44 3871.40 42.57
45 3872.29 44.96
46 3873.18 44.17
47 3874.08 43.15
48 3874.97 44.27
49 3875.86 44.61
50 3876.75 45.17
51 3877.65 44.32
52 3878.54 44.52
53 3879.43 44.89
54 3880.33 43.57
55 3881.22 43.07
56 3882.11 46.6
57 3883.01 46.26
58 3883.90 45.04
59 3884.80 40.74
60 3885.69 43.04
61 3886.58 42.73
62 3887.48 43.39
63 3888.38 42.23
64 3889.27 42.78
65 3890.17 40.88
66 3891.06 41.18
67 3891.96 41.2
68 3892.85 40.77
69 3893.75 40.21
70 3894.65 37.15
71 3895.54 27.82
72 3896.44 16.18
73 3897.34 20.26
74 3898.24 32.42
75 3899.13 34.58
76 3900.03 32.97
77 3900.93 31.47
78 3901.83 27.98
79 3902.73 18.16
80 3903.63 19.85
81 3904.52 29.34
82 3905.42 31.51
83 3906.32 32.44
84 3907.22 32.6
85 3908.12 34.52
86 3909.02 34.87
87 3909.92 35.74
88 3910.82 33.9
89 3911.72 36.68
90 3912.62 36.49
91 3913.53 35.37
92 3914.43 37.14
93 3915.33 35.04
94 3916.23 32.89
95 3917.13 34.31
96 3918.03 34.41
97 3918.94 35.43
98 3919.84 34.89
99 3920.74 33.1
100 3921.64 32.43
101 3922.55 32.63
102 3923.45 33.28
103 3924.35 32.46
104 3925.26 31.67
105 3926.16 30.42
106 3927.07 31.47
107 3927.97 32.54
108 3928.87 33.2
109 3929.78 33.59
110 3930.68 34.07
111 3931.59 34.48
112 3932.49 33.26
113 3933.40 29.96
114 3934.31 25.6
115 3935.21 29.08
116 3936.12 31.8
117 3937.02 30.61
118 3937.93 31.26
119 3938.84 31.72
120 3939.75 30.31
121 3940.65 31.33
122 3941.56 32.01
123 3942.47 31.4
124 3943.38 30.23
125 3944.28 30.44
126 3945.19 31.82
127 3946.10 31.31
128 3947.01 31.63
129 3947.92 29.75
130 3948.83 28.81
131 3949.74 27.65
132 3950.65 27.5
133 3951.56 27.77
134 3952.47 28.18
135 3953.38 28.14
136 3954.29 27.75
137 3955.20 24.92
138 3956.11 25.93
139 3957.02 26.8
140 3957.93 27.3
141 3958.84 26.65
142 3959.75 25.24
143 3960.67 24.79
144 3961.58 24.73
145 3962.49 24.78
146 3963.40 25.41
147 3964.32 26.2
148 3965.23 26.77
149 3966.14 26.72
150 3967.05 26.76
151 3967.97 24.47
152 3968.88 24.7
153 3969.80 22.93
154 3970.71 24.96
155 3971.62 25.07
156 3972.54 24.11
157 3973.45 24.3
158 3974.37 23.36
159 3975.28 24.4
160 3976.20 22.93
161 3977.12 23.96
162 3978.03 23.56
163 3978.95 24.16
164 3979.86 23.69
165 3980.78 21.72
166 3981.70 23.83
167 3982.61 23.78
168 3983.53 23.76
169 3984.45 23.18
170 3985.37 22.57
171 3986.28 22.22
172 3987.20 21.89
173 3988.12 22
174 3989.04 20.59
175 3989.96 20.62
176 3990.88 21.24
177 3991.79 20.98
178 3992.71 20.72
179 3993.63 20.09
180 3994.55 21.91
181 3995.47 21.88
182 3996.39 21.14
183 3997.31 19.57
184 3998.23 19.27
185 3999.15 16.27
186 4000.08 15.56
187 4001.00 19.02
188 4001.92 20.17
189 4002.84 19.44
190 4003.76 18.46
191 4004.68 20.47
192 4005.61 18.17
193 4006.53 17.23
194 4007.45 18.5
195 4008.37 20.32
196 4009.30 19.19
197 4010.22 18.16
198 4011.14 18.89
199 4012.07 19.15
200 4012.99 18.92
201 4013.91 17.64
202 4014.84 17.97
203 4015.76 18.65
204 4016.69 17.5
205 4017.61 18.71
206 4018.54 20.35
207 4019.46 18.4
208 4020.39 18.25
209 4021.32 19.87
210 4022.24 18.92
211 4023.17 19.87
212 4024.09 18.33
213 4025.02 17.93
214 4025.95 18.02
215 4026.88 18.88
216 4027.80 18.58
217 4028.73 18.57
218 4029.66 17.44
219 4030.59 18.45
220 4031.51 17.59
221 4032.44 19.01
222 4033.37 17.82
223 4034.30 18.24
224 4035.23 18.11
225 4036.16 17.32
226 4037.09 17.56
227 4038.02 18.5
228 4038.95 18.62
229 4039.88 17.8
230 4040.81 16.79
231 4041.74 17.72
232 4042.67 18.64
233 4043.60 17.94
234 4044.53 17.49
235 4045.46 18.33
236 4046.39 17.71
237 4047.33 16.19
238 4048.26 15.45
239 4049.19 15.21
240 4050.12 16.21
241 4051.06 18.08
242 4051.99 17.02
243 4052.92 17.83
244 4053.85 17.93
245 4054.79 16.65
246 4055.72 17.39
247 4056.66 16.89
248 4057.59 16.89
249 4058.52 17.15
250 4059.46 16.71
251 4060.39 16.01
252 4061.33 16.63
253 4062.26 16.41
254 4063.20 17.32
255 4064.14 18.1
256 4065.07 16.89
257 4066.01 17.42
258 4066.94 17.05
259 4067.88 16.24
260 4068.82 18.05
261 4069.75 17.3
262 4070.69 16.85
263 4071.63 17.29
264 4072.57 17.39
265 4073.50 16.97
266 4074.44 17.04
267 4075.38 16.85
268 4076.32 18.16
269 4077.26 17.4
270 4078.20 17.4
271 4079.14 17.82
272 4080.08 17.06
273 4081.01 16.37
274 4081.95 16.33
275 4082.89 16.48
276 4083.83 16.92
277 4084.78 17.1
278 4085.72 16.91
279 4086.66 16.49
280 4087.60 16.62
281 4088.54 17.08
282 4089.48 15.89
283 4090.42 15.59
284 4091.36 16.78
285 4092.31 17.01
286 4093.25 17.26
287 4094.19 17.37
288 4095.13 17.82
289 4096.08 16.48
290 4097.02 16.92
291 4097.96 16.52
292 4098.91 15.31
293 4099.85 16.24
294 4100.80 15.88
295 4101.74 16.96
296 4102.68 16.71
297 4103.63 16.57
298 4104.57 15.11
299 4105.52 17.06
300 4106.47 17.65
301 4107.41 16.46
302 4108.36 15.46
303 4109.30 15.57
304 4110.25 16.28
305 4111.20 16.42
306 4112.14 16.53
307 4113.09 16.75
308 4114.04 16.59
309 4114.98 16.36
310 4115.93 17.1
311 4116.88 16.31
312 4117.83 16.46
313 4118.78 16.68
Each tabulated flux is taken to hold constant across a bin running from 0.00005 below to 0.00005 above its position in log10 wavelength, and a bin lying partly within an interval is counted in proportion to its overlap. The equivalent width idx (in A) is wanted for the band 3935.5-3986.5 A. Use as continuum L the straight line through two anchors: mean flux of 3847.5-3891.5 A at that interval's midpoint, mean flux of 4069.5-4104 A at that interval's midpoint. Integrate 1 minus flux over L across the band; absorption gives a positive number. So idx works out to 9.6 A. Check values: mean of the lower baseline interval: 44.3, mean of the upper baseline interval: 16.8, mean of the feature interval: 26.7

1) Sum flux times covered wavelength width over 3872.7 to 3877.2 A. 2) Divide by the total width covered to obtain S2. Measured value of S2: 44.3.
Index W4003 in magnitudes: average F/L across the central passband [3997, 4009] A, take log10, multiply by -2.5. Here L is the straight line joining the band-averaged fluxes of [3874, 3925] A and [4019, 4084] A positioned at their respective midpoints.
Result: 0.25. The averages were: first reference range 36.3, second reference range 17.5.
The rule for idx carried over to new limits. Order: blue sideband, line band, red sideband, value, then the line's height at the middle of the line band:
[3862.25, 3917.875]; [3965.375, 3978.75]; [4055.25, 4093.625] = 2.0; 28.8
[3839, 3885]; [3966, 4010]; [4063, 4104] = 9.9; 28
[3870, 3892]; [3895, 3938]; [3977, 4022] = 5.6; 36.6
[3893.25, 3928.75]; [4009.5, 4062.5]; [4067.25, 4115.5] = 8.8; 21.4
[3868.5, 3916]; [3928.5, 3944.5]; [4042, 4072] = 0.4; 32.2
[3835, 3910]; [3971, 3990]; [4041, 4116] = 3.1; 27.7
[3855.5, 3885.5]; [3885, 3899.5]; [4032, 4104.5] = 1.7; 41.6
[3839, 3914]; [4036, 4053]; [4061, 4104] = 3.0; 21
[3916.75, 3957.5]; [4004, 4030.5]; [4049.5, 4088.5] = 4.5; 22.5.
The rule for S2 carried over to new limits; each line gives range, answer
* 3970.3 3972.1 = 25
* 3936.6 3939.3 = 31.1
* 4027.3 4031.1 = 18.3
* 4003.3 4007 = 18.6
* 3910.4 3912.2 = 35.4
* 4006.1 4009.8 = 18.8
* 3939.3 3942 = 31.3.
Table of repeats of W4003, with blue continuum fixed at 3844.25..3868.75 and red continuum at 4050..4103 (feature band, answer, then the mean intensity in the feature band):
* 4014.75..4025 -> 0.25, 18.8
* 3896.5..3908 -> 0.30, 28.4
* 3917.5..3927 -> 0.07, 33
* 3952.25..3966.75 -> 0.17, 26.3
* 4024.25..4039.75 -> 0.22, 18.2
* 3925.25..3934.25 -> 0.07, 32.2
